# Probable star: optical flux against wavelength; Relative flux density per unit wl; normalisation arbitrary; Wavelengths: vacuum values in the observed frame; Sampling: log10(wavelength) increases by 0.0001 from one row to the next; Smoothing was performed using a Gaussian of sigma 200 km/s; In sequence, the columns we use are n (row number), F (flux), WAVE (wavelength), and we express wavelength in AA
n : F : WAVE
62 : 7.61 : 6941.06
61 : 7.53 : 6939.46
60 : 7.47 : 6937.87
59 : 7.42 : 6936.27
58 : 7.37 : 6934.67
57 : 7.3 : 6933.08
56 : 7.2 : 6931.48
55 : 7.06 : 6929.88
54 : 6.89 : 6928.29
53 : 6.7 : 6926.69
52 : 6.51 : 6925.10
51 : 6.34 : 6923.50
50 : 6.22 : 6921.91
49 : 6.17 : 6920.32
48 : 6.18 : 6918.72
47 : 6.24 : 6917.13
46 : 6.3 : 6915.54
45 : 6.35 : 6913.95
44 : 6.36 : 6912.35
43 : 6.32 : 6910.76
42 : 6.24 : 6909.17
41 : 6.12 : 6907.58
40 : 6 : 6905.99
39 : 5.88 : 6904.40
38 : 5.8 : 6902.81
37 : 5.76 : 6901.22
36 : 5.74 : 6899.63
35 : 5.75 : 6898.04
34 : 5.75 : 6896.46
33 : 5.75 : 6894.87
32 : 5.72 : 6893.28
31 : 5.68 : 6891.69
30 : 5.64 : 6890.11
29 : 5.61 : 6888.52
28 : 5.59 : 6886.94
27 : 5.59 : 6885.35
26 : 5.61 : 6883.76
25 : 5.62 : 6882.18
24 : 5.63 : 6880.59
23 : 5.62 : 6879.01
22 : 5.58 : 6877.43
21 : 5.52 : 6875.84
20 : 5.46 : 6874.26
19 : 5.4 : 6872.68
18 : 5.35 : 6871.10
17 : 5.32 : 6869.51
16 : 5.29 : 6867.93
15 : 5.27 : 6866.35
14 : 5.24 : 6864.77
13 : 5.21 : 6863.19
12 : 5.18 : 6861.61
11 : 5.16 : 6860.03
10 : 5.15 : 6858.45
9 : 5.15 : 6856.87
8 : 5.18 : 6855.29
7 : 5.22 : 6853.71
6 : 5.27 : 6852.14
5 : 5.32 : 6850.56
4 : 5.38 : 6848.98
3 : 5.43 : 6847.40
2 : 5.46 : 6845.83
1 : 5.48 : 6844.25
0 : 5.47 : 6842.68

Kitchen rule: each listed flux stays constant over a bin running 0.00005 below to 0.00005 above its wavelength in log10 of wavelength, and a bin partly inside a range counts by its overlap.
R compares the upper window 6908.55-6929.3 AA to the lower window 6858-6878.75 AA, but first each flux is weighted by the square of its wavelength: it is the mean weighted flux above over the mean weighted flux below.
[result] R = 1.2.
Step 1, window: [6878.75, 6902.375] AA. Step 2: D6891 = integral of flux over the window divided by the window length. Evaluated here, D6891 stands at 5.67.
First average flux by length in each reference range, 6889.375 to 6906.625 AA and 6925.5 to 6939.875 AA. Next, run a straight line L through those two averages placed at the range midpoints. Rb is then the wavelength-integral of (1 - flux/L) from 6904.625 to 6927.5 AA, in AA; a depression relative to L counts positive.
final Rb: 0.79 AA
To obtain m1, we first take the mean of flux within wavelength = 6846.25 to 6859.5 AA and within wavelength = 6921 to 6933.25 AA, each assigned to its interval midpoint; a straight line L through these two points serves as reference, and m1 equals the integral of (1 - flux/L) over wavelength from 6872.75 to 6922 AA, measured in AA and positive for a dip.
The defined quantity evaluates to 2.4 AA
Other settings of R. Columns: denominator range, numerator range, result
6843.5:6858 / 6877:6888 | 1.06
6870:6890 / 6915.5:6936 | 1.22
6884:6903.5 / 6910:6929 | 1.13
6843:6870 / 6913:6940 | 1.31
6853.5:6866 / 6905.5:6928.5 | 1.24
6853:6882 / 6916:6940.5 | 1.31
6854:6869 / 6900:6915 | 1.18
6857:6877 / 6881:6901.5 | 1.08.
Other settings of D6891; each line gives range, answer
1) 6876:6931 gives 6.01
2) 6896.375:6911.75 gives 5.95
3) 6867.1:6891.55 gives 5.53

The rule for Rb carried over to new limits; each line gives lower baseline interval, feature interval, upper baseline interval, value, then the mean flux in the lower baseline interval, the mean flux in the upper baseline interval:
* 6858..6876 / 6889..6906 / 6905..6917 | 0.54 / 5.29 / 6.24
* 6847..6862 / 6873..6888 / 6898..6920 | 0.18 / 5.24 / 6.09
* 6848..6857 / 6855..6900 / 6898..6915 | 1.19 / 5.26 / 6.04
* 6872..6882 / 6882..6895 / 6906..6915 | 0.32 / 5.54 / 6.25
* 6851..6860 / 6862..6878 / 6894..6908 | 0.13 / 5.2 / 5.83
